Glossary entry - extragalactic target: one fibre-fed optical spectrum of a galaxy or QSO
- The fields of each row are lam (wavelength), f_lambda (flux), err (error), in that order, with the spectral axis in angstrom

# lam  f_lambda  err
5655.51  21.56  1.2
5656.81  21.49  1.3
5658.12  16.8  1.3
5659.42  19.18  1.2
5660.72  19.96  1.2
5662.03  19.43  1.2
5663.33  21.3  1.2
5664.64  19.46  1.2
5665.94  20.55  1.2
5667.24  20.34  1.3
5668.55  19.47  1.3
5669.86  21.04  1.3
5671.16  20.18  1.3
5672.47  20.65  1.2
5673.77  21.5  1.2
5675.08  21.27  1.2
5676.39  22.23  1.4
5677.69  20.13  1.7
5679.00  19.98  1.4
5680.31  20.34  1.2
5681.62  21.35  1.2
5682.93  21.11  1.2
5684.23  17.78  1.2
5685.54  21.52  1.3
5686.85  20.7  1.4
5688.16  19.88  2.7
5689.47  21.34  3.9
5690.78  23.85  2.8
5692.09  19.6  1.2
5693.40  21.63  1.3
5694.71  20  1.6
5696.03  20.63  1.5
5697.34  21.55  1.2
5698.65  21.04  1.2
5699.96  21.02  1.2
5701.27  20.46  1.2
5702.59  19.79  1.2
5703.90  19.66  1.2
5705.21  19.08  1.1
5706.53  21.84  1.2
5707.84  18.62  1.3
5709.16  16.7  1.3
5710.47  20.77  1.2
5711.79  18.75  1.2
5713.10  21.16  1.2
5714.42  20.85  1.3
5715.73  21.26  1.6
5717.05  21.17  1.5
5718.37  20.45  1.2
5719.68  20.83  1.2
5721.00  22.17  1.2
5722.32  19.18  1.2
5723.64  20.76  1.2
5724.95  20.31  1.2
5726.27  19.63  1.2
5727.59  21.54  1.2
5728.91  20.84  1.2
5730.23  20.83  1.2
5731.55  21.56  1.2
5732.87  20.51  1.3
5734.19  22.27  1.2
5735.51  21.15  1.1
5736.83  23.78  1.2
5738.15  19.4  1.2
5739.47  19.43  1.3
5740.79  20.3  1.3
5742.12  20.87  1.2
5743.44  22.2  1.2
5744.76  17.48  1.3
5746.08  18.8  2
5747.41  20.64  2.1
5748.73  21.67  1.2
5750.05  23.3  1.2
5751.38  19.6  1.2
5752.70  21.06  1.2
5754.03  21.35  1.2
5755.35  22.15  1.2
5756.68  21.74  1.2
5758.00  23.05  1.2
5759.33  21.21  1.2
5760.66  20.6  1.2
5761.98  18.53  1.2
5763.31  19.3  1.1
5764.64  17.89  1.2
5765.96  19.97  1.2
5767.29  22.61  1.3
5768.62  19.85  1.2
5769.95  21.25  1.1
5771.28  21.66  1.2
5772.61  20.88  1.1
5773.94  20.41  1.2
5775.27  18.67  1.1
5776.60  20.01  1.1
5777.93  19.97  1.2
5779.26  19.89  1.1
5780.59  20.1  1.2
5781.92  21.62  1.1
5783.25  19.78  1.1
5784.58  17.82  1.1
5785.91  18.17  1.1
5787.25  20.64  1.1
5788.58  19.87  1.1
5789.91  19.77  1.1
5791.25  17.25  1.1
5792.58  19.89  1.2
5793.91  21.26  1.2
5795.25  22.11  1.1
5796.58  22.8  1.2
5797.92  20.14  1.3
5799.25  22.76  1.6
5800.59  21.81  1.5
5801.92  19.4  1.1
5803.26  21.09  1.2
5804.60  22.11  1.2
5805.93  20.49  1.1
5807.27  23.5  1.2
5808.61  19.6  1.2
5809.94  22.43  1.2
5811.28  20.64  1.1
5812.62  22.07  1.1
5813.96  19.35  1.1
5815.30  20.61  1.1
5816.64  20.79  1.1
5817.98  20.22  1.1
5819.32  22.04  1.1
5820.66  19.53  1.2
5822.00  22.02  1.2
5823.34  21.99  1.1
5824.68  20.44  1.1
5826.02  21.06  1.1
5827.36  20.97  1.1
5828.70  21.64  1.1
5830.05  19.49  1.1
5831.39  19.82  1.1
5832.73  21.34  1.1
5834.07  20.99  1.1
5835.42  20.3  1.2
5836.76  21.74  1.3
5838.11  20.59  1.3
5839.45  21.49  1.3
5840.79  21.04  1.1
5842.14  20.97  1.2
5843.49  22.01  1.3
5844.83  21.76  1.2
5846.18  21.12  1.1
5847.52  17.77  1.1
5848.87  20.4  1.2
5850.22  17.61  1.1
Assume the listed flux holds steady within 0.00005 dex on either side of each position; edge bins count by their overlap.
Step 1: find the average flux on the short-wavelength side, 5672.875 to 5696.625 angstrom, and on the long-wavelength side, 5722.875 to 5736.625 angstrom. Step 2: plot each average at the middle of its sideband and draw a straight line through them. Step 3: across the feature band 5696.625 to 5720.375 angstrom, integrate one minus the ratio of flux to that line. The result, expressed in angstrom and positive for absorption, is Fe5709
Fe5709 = 0.7 angstrom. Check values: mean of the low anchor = 20.8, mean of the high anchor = 21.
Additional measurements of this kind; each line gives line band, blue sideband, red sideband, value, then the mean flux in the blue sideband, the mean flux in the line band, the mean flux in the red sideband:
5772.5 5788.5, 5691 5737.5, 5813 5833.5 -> 0.72 angstrom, 20.6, 19.8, 20.8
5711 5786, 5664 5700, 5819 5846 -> 1.01 angstrom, 20.7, 20.6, 21.1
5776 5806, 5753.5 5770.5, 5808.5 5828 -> 0.67 angstrom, 20.7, 20.4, 21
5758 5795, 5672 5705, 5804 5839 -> 1.54 angstrom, 20.7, 20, 21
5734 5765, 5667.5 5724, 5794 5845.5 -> 0.08 angstrom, 20.5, 20.7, 21.1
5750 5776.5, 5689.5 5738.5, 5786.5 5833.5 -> 0.13 angstrom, 20.7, 20.7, 20.9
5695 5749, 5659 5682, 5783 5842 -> 0.19 angstrom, 20.5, 20.5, 20.8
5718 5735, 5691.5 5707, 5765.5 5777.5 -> -0.26 angstrom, 20.5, 20.8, 20.6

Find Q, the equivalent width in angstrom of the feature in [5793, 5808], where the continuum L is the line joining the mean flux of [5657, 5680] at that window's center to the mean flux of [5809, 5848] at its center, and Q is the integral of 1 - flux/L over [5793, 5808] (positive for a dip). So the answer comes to -0.55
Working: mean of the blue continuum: 20.2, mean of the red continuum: 20.9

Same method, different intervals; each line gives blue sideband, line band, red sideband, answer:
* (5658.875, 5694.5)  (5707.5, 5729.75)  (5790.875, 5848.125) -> 0.4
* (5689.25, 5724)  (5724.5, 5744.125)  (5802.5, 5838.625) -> -0.3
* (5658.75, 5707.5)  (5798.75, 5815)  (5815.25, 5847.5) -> -0.3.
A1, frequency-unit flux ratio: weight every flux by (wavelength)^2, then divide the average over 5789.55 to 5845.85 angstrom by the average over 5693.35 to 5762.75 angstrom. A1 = 1.0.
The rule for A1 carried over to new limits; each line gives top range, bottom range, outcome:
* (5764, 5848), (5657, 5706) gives 1.06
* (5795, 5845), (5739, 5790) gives 1.06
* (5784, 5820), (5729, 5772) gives 1.01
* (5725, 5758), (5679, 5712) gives 1.05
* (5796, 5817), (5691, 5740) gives 1.06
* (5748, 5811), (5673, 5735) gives 1.03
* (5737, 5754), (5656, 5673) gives 1.06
